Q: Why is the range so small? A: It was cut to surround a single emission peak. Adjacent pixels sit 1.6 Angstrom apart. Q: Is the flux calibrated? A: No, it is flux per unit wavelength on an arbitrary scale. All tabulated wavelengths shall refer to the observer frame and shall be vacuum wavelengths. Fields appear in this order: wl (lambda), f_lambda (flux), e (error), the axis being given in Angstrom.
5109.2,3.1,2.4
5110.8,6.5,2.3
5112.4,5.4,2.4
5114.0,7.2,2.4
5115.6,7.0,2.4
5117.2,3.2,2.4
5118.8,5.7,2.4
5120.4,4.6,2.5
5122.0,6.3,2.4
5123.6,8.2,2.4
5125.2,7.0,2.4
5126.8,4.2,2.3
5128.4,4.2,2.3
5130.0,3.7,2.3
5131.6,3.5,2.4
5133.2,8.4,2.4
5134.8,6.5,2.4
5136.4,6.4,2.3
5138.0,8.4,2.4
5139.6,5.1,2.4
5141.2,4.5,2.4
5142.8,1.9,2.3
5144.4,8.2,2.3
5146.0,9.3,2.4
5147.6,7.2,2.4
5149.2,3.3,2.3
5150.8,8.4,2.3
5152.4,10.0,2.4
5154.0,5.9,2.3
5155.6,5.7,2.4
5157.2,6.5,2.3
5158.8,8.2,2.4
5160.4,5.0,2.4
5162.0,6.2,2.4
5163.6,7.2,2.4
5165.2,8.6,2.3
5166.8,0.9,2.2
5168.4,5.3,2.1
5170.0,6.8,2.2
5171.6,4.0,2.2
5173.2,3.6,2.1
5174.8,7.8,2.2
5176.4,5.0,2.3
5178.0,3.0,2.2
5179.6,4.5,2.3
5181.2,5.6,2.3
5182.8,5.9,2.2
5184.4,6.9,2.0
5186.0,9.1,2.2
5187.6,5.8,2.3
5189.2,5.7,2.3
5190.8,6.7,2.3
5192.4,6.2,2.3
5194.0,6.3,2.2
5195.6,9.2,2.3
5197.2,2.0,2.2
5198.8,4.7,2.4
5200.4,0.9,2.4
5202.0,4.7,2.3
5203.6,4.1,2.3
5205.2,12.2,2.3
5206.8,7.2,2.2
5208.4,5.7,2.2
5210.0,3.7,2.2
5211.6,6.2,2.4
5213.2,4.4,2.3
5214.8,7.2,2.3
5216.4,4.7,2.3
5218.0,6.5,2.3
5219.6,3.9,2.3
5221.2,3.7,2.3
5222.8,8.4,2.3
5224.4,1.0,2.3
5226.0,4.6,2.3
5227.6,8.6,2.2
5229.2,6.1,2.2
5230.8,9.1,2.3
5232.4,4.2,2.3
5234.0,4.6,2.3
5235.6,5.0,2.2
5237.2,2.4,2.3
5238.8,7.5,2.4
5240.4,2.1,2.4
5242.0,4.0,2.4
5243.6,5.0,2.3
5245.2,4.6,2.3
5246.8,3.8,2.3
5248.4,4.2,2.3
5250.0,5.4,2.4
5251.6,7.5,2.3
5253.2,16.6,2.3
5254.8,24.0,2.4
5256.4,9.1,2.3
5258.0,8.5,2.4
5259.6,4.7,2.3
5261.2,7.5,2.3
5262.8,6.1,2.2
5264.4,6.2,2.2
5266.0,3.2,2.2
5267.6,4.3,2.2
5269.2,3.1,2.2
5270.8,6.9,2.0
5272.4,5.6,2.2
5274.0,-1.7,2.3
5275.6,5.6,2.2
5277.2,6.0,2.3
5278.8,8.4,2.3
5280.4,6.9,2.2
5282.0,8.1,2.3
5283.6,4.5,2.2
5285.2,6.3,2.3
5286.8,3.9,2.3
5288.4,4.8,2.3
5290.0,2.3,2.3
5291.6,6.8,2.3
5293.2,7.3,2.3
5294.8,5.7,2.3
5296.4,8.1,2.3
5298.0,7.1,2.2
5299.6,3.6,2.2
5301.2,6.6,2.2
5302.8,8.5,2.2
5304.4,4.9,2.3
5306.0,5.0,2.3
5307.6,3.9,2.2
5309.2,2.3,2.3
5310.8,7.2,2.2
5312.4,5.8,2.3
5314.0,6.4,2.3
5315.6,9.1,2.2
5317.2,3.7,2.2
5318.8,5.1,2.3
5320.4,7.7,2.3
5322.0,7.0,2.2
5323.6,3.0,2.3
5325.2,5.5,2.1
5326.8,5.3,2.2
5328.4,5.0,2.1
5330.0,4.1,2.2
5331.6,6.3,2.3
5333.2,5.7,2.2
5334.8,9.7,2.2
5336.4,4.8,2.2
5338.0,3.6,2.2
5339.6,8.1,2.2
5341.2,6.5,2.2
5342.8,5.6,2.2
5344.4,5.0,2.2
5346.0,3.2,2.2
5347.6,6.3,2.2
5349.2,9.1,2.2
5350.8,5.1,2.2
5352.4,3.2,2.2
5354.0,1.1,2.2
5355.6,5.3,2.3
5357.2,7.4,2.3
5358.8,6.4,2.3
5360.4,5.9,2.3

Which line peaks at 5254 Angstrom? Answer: H-gamma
